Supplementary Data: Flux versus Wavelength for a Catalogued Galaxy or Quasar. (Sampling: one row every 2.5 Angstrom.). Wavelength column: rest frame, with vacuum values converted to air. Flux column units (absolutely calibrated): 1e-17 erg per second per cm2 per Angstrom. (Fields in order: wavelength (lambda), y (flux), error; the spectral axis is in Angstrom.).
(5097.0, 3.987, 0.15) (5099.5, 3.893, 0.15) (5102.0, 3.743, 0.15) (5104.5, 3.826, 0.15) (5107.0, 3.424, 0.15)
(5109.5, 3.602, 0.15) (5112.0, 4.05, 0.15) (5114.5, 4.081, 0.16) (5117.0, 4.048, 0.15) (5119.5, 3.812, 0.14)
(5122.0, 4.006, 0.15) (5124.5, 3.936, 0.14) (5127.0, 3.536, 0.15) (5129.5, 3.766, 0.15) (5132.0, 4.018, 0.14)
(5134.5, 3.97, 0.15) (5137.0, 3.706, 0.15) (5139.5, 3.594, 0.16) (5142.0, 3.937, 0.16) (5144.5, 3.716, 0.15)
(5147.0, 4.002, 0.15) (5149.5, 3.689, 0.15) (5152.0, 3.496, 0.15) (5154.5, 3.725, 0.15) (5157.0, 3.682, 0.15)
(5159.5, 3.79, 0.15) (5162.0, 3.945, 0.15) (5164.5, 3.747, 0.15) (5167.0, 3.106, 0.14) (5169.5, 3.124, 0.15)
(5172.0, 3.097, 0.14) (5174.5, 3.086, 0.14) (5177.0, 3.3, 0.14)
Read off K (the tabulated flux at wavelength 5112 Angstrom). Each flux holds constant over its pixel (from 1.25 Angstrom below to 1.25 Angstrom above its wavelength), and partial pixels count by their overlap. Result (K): 4.05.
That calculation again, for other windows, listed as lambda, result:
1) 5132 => 4.018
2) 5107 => 3.424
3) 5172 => 3.097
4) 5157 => 3.682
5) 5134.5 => 3.97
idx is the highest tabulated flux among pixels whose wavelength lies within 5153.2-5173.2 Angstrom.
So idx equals 3.945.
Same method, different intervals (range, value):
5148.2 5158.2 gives 3.725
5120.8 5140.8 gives 4.018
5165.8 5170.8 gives 3.124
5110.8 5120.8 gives 4.081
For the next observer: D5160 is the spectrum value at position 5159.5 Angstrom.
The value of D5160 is 3.79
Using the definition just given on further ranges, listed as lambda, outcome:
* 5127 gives 3.536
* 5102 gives 3.743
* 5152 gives 3.496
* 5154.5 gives 3.725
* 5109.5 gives 3.602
